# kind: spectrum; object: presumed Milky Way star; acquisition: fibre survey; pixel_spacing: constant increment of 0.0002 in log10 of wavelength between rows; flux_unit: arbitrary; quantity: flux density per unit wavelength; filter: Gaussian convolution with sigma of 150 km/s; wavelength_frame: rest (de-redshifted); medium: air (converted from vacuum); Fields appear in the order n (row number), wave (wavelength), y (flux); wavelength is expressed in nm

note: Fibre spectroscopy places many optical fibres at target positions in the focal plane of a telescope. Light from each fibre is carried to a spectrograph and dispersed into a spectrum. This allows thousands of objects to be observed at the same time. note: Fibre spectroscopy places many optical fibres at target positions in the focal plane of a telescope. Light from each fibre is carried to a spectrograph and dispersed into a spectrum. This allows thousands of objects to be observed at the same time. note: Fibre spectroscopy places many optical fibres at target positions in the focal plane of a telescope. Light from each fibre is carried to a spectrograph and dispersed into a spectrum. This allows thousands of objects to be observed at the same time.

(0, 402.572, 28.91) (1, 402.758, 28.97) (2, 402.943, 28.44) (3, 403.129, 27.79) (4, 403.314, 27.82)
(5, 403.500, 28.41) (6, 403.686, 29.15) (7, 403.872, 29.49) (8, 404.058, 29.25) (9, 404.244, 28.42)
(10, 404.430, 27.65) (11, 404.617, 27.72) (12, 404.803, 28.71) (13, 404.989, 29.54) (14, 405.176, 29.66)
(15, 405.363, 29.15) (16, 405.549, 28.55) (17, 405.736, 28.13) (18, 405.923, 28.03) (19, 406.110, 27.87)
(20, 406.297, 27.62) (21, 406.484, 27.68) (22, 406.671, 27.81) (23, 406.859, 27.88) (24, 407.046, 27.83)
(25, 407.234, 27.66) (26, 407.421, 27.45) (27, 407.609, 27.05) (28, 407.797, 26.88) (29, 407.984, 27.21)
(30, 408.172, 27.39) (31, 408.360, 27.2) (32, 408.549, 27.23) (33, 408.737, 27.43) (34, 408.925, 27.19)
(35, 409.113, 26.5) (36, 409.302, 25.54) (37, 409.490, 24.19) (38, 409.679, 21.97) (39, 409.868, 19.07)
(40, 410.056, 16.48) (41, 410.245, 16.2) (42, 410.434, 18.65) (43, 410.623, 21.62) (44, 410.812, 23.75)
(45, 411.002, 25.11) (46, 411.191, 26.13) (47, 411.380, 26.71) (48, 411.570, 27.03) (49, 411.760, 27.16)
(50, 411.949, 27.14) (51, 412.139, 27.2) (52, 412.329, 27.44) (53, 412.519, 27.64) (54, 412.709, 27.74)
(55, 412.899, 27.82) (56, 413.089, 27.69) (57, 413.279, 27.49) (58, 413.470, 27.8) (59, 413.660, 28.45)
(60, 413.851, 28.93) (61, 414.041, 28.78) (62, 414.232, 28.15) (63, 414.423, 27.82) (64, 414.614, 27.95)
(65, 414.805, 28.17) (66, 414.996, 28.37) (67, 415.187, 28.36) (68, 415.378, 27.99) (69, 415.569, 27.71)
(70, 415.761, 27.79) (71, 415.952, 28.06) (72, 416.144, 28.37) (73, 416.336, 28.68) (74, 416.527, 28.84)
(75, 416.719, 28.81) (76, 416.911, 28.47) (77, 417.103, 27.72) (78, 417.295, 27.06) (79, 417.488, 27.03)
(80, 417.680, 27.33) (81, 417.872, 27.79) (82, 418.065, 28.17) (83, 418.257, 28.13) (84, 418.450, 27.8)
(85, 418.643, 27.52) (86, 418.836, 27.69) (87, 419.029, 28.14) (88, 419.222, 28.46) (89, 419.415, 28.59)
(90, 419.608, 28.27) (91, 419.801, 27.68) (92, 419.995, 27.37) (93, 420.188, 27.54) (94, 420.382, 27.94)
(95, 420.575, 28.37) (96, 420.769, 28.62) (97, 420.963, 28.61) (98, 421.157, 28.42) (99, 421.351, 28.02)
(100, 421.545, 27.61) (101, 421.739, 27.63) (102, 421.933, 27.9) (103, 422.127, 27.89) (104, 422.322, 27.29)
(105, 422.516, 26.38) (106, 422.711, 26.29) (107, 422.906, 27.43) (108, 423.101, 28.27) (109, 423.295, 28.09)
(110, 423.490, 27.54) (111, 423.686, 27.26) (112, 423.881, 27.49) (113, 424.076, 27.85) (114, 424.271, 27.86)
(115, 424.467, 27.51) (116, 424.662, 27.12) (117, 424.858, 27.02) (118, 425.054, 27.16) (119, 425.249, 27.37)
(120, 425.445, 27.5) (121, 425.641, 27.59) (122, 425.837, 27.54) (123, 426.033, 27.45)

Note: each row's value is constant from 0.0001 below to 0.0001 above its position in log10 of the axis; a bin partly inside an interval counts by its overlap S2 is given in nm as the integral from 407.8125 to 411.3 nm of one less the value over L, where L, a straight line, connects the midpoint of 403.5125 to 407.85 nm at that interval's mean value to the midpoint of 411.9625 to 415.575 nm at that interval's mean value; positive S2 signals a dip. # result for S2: 0.522 nm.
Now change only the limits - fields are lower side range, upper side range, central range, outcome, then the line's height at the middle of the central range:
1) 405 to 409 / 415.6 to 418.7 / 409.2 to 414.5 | 0.48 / 27.9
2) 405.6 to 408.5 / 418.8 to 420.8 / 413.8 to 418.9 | -0.02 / 27.9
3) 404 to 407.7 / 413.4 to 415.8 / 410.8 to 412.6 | 0.10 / 28.2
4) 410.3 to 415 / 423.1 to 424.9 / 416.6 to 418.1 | -0.04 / 27.1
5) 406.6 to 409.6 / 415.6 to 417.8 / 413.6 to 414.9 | -0.03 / 27.7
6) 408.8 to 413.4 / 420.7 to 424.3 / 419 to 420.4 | -0.05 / 27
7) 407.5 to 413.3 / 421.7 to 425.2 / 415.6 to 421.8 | -0.32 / 26.6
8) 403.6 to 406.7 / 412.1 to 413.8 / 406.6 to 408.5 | 0.06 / 28.3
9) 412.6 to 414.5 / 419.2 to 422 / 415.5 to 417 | -0.02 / 28.1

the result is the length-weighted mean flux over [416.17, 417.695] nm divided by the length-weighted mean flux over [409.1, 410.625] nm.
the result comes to 1.3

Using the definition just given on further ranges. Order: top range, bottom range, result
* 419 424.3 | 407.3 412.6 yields 1.11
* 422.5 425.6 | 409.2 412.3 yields 1.17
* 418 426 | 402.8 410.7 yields 1.04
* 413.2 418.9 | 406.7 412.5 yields 1.11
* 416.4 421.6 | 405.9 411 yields 1.11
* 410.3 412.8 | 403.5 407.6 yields 0.90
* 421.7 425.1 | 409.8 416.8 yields 1.04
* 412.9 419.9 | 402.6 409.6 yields 1.01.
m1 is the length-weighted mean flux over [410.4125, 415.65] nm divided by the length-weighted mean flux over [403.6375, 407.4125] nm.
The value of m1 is 0.95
